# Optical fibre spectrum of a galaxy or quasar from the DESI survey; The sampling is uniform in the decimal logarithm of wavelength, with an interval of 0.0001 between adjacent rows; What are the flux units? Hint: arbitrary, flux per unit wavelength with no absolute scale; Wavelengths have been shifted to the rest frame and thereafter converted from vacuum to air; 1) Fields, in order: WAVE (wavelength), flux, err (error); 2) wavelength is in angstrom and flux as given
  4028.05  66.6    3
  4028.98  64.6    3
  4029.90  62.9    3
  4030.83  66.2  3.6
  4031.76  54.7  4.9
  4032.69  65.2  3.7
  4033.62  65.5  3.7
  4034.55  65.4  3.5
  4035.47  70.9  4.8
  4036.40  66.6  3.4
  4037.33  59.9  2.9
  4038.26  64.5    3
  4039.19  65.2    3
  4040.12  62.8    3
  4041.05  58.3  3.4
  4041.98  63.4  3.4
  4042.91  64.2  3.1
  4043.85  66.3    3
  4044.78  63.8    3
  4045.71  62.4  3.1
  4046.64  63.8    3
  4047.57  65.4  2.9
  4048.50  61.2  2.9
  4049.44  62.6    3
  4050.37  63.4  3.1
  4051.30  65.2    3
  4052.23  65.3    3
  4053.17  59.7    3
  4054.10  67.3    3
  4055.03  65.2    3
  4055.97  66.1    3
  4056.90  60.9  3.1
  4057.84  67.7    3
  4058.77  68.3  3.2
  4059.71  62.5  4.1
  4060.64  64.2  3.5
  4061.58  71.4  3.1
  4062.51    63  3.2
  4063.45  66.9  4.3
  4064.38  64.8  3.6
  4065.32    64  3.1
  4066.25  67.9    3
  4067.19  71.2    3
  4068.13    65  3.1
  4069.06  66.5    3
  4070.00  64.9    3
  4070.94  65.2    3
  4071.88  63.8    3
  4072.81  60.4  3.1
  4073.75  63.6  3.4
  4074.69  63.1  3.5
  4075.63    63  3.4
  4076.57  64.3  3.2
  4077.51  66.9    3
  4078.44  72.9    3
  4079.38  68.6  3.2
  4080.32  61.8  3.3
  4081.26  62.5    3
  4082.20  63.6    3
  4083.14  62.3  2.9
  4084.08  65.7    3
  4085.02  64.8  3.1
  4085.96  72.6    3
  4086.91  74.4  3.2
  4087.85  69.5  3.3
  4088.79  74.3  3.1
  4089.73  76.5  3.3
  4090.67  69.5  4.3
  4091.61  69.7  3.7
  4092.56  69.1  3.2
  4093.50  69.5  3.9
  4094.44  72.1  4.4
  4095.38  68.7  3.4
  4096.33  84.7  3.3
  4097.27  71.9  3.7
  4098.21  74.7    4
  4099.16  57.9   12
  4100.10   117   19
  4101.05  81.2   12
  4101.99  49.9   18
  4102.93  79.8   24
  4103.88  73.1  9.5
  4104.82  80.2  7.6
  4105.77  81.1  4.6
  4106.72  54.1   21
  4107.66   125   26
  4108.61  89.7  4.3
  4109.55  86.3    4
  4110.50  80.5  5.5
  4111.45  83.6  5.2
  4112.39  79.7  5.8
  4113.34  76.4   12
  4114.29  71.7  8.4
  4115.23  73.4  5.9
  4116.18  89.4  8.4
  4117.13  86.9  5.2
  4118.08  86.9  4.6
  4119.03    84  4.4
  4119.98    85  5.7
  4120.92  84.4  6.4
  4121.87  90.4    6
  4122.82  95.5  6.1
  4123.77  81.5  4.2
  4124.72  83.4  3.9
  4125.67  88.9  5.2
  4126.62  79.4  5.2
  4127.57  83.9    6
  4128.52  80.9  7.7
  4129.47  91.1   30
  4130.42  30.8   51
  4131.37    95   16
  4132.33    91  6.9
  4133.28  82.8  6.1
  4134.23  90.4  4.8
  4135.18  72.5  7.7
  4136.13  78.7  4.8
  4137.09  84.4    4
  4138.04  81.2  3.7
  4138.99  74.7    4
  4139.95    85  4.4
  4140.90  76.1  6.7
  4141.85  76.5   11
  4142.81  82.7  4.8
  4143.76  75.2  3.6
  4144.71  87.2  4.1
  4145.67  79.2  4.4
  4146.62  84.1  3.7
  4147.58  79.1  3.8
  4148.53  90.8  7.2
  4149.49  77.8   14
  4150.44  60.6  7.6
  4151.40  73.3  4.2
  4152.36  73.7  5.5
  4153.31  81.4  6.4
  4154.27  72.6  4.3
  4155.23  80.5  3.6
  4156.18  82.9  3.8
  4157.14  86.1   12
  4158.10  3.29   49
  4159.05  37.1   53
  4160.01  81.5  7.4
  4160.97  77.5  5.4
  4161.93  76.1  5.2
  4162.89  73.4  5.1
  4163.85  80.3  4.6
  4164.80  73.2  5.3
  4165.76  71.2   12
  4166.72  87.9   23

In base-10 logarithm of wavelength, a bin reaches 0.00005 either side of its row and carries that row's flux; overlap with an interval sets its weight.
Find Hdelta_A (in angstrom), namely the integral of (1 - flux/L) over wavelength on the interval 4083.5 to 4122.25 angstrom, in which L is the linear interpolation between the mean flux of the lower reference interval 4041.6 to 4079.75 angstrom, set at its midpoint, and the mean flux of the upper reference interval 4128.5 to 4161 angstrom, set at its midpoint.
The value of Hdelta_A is -4.0 angstrom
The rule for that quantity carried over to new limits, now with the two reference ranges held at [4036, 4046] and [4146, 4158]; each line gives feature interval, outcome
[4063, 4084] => 0.61 angstrom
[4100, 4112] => -1.90 angstrom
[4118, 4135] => -2.35 angstrom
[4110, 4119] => -1.16 angstrom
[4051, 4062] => -0.02 angstrom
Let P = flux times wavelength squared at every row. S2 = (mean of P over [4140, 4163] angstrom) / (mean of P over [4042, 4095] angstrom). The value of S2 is 1.2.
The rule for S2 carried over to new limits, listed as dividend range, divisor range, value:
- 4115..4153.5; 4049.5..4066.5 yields 1.29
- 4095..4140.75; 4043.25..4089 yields 1.27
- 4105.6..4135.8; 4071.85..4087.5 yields 1.29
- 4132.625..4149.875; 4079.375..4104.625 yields 1.16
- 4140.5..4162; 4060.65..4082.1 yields 1.17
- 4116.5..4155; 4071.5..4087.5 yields 1.27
